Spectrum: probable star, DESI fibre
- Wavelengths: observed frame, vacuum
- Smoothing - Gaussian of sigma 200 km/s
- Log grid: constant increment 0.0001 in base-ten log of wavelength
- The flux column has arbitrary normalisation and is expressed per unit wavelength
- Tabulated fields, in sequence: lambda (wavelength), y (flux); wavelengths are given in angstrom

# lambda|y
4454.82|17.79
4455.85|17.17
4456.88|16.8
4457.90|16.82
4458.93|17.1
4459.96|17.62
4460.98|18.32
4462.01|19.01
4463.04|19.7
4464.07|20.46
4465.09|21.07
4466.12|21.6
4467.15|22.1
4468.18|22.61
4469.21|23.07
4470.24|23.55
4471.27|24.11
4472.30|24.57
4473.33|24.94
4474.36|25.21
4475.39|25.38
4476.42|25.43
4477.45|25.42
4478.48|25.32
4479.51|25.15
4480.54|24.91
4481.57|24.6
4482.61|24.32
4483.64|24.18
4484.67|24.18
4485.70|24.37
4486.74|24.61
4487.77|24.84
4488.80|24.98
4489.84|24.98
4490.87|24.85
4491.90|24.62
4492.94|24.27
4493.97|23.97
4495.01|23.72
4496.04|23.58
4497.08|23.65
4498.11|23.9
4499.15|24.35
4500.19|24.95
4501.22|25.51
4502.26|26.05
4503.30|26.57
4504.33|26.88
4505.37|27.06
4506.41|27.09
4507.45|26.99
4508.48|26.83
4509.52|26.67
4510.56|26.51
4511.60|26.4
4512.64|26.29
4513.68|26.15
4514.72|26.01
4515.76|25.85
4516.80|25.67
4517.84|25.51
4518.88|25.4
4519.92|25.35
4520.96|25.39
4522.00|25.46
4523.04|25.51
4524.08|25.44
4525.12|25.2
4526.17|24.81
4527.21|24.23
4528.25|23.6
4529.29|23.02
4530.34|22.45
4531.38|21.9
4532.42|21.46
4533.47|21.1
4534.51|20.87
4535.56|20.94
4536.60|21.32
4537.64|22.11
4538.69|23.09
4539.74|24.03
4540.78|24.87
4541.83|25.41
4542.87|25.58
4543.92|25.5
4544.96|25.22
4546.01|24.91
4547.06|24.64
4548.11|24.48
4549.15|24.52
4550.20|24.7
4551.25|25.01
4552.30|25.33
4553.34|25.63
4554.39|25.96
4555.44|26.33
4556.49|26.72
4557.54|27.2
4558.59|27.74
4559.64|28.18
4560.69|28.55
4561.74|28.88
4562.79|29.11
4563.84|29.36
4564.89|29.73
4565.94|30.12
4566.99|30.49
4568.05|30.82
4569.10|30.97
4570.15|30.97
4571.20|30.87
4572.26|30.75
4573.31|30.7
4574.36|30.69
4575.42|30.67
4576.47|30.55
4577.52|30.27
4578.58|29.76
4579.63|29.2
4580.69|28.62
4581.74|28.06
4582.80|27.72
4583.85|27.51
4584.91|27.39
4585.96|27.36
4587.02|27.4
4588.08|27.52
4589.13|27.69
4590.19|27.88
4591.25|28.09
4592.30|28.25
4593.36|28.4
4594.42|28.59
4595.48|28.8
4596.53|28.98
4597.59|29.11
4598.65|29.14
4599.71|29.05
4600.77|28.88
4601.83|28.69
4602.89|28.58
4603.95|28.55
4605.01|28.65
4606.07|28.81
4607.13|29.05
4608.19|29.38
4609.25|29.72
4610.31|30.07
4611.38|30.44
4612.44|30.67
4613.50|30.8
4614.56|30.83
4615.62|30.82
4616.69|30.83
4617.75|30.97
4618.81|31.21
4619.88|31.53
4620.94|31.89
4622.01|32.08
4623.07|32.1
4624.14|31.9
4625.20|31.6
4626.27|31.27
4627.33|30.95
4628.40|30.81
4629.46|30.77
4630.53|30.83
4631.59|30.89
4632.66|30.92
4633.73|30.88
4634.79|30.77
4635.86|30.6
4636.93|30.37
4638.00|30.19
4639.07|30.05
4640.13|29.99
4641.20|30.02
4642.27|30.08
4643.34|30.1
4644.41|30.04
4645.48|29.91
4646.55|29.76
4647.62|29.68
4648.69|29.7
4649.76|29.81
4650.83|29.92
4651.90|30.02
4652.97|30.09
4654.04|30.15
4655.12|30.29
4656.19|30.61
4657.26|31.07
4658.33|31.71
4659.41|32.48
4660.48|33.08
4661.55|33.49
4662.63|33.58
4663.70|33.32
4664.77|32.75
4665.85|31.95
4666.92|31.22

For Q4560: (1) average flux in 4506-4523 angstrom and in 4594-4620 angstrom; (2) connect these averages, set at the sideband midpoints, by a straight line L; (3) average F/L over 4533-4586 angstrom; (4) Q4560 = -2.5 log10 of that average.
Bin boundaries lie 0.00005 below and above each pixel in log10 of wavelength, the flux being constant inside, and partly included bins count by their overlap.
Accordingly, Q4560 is 0.03 mag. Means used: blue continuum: 26.1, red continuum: 29.7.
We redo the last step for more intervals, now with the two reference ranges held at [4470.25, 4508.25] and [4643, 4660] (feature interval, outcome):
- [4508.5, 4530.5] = 0.03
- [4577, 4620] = -0.02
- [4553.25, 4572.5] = -0.06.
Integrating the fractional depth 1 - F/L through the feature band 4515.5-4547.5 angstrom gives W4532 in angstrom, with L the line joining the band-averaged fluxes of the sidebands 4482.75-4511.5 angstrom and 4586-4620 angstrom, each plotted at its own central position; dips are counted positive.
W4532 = 2.97 angstrom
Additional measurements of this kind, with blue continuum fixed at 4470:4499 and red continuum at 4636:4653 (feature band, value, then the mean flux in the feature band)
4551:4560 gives 0.17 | 26.5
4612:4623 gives -0.80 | 31.2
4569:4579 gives -1.09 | 30.6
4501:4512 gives -0.57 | 26.6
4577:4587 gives -0.18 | 28.4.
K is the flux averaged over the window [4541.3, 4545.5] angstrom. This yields 25.4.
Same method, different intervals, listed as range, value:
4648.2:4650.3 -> 29.8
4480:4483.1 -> 24.6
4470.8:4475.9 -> 24.8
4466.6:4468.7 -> 22.3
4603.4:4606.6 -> 28.7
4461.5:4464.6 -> 19.8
